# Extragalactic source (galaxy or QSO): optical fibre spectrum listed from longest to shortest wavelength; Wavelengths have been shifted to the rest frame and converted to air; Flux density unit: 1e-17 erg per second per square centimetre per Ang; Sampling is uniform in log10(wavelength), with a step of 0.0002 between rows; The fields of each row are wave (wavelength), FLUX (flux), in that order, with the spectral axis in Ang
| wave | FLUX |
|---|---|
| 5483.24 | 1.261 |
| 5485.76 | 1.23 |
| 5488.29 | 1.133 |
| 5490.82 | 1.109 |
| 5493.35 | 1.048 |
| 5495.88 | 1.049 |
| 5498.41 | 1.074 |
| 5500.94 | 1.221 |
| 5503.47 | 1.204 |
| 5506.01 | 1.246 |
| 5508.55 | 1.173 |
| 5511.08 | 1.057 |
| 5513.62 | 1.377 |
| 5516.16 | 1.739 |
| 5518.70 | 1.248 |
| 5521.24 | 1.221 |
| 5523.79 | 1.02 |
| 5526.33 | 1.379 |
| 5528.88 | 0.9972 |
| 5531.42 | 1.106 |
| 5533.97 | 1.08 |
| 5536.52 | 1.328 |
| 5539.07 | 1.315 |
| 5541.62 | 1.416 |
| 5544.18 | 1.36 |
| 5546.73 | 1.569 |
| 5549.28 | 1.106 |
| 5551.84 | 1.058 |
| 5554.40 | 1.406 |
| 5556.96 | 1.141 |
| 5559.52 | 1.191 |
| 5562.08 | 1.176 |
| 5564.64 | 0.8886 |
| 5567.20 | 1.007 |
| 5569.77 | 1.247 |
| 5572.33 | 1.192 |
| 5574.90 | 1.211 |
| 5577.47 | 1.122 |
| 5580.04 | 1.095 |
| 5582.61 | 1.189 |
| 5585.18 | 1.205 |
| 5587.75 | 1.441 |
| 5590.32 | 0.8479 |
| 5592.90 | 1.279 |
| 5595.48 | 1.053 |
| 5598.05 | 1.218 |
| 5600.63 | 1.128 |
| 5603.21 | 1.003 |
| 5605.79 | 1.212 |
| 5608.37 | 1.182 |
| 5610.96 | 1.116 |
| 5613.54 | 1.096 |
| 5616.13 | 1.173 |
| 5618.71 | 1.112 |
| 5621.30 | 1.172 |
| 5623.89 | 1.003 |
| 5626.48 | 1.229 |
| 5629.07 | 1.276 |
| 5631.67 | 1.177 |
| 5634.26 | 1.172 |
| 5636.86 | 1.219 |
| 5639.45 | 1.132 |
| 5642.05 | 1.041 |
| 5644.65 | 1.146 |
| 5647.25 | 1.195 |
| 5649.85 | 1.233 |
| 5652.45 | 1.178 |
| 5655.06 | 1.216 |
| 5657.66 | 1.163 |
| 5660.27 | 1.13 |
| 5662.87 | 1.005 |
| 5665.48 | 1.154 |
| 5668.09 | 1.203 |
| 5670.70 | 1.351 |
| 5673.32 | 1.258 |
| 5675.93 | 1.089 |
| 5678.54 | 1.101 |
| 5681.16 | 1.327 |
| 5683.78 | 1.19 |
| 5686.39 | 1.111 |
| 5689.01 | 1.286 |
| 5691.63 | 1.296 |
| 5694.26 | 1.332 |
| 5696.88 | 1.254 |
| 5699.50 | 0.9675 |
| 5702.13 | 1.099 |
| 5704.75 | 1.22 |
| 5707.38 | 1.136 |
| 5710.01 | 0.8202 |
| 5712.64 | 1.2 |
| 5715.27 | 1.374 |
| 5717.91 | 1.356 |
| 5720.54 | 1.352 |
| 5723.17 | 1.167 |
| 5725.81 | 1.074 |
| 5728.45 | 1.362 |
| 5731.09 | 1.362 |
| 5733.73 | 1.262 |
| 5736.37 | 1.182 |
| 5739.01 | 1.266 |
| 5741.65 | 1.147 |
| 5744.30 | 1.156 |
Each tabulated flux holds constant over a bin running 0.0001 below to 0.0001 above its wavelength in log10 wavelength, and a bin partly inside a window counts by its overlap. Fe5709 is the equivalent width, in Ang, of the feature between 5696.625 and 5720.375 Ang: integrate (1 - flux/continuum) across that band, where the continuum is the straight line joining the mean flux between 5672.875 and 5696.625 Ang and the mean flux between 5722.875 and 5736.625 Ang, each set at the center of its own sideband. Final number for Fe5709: 1.3 Ang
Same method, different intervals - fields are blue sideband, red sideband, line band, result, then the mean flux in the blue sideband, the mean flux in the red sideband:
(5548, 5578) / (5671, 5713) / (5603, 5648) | 0.3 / 1.15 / 1.17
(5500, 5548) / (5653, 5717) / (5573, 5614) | 2.6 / 1.27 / 1.18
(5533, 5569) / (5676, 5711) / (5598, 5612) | 0.7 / 1.22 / 1.17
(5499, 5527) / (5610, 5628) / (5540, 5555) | -1.2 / 1.26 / 1.13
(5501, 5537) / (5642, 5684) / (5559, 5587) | 1.5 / 1.22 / 1.18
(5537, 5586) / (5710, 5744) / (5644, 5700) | 1.5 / 1.21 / 1.24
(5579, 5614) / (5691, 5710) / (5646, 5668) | -0.1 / 1.15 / 1.16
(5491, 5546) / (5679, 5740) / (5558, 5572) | 1.3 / 1.22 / 1.22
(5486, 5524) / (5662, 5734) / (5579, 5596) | 0.5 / 1.2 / 1.2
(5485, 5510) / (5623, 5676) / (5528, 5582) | -1.7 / 1.15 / 1.17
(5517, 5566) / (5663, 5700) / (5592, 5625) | 2.1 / 1.22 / 1.21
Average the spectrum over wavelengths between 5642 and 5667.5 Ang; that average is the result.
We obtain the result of 1.15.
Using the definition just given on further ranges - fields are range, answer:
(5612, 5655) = 1.16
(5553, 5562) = 1.23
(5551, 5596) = 1.16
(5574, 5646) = 1.15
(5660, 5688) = 1.18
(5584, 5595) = 1.18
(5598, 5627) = 1.13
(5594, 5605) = 1.11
